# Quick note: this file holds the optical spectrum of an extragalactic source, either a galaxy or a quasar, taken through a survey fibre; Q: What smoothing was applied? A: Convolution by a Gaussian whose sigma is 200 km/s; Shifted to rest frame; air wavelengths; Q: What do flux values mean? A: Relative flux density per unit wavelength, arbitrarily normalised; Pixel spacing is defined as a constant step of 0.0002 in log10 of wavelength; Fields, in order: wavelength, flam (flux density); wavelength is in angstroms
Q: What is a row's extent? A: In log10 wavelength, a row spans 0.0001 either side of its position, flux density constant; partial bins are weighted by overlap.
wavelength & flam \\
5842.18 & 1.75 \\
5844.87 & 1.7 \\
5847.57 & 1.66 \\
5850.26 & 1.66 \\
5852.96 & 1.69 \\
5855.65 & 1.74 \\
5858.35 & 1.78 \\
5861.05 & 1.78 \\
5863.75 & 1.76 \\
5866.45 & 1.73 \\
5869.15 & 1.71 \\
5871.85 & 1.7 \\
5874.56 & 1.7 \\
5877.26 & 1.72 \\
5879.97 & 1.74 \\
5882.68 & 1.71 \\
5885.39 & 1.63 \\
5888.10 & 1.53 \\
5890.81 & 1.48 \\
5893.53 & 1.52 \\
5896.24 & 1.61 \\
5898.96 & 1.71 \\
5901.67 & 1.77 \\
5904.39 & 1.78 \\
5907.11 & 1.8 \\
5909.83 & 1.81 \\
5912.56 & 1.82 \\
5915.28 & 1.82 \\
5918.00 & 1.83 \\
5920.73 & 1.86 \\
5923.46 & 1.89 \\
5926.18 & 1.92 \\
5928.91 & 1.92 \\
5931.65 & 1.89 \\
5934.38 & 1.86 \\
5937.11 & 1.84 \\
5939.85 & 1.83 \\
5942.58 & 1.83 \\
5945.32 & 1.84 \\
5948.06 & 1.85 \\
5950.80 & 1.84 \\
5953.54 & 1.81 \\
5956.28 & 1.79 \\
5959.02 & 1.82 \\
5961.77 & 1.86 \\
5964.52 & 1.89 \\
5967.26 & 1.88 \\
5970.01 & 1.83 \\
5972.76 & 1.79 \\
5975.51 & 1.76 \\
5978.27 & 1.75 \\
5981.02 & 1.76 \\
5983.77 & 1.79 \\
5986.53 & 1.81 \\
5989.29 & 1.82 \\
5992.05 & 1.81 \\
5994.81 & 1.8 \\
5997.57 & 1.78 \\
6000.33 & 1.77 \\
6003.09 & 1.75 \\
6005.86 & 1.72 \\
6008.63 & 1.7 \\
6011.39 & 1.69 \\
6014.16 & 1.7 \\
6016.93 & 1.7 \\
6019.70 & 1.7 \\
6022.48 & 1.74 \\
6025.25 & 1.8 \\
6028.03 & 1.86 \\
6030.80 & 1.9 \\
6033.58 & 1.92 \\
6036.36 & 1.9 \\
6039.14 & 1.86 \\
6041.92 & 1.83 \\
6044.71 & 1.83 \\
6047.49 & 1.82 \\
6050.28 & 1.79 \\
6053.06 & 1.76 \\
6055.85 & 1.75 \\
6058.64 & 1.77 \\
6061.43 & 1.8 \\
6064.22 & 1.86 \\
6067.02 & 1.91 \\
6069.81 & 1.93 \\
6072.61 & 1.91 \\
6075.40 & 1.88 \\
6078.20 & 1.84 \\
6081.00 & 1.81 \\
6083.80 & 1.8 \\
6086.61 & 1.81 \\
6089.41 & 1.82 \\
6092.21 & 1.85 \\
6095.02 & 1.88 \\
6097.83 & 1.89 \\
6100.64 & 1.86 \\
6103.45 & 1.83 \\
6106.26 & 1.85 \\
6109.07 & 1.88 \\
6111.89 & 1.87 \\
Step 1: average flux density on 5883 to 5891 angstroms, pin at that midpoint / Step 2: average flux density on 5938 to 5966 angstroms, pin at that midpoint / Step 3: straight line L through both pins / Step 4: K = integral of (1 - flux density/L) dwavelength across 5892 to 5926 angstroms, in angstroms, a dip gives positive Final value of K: -2.15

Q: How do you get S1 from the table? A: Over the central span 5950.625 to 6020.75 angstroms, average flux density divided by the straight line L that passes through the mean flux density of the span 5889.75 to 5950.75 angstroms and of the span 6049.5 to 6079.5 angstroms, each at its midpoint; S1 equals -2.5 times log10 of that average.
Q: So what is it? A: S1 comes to 0.021 mag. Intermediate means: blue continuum 1.8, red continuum 1.84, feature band 1.78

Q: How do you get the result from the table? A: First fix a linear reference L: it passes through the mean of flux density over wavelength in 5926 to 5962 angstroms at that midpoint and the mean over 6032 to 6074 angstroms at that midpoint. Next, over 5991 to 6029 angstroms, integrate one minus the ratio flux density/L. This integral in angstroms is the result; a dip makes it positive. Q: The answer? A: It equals 1.95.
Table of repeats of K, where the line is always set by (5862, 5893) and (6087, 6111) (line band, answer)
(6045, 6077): -0.2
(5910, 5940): -2.6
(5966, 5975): -0.4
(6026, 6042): -0.7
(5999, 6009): 0.2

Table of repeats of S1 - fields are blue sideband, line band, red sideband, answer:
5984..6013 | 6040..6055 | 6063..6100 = 0.009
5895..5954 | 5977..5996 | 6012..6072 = 0.017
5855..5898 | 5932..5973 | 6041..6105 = -0.062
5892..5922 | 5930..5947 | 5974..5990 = -0.050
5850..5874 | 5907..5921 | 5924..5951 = 0.000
